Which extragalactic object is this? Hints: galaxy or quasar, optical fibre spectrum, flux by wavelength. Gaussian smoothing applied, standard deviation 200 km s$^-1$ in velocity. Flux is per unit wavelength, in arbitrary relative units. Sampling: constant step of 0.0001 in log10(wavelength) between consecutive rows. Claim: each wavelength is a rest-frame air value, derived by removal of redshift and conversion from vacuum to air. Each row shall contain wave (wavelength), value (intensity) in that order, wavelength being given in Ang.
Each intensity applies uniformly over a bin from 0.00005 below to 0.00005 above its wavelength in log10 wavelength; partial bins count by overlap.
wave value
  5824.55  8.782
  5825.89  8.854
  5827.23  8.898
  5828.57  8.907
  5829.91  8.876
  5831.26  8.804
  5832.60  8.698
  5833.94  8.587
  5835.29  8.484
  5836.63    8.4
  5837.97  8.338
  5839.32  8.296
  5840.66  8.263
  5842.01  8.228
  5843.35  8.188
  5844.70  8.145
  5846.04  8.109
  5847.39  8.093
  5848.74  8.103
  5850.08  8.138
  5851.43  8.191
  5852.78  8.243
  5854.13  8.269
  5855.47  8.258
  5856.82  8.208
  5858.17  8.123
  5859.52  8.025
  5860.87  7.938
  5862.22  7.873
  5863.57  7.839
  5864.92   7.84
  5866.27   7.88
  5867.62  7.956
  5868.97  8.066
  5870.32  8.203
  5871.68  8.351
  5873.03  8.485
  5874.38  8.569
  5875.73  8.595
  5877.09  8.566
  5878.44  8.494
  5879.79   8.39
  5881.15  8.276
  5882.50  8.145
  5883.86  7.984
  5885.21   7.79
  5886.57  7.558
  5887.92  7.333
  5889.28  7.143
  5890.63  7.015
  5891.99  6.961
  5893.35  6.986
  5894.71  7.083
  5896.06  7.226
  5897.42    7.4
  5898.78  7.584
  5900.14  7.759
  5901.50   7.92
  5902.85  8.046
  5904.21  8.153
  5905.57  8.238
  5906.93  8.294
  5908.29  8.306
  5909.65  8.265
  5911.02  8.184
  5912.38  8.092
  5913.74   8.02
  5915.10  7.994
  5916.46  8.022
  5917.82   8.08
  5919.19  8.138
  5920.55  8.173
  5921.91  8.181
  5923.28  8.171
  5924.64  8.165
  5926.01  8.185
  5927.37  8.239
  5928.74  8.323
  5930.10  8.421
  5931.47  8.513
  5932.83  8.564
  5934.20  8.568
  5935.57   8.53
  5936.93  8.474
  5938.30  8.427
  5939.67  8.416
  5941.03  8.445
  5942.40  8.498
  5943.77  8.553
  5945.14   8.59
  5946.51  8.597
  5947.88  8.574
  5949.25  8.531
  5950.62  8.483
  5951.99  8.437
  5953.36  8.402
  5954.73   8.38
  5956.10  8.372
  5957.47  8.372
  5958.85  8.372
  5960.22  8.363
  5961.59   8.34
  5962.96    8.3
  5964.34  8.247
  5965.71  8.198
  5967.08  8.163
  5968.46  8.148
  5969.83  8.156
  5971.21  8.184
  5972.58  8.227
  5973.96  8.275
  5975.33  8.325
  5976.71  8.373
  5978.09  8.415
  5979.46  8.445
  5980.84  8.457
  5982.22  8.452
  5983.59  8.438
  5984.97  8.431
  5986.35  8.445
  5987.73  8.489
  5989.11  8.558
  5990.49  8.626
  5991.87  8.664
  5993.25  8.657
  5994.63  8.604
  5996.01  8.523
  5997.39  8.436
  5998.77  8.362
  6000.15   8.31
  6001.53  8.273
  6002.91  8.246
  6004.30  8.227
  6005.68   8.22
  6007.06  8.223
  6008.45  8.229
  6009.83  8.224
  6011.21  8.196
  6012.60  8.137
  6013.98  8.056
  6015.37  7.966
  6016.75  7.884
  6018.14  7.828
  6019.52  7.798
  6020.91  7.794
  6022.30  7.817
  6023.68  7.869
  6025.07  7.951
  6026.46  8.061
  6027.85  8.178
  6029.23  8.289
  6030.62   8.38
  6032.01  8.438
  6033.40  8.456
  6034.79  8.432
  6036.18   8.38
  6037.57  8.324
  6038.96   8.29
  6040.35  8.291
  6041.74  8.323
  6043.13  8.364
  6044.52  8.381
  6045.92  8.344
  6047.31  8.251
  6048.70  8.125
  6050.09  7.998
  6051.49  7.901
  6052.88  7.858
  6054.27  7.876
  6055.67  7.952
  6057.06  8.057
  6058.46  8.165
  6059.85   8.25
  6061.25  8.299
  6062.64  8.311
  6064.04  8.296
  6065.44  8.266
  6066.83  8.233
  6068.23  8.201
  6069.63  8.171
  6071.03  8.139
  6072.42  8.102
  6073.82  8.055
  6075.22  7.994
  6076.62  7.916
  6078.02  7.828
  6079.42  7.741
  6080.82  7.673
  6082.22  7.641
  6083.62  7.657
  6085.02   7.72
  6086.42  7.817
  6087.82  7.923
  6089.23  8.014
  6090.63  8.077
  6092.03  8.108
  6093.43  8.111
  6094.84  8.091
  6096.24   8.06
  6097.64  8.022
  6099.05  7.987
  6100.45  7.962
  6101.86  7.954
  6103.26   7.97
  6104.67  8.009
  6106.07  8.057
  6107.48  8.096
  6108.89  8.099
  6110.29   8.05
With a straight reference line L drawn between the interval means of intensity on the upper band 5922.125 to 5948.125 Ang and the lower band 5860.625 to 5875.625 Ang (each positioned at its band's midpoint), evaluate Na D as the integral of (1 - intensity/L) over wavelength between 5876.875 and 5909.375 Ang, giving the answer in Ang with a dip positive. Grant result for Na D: 1.8 Ang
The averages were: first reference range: 8.12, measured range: 7.77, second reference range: 8.43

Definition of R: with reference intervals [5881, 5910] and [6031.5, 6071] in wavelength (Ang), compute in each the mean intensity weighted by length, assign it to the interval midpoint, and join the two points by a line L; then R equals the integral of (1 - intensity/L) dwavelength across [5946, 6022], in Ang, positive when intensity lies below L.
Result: -3.1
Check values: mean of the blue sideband 7.69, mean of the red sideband 8.22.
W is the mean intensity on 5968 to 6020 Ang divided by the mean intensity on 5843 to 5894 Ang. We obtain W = 1.04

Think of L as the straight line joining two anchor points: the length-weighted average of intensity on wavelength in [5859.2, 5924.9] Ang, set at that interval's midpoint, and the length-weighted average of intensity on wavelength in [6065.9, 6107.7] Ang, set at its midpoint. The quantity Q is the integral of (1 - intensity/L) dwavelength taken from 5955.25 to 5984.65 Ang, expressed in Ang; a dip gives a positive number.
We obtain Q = -1.3 Ang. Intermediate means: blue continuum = 7.95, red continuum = 7.98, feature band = 8.32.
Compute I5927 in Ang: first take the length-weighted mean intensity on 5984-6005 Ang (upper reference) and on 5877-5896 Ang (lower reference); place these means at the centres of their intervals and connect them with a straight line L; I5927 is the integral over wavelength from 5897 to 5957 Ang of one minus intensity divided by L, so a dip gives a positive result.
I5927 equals -2.4 Ang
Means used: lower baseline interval 7.65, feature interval 8.27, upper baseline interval 8.45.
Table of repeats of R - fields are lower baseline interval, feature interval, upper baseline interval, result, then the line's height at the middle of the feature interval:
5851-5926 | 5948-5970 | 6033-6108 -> -0.9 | 8.02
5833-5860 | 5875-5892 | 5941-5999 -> 0.8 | 8.29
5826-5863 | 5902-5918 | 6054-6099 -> 0.2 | 8.24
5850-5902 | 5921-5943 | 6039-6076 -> -1.1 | 7.99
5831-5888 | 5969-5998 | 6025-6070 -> -0.8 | 8.21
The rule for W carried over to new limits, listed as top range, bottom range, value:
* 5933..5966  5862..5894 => 1.06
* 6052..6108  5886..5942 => 1.00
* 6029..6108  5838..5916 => 1.01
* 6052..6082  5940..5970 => 0.96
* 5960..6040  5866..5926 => 1.04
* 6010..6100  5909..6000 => 0.97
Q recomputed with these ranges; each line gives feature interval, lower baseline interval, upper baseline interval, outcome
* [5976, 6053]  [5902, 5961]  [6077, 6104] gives -1.4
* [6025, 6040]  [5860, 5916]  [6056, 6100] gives -0.6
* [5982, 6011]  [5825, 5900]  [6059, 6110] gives -1.3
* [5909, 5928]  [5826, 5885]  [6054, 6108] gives 0.2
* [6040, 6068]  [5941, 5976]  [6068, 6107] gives -0.4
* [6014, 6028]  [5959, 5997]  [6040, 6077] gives 0.6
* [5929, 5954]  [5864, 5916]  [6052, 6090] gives -1.7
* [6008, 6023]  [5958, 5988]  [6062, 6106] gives 0.4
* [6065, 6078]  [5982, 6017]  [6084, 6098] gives -0.1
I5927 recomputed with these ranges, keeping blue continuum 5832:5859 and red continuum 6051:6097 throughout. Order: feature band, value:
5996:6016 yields -0.4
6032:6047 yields -0.6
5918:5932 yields -0.1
